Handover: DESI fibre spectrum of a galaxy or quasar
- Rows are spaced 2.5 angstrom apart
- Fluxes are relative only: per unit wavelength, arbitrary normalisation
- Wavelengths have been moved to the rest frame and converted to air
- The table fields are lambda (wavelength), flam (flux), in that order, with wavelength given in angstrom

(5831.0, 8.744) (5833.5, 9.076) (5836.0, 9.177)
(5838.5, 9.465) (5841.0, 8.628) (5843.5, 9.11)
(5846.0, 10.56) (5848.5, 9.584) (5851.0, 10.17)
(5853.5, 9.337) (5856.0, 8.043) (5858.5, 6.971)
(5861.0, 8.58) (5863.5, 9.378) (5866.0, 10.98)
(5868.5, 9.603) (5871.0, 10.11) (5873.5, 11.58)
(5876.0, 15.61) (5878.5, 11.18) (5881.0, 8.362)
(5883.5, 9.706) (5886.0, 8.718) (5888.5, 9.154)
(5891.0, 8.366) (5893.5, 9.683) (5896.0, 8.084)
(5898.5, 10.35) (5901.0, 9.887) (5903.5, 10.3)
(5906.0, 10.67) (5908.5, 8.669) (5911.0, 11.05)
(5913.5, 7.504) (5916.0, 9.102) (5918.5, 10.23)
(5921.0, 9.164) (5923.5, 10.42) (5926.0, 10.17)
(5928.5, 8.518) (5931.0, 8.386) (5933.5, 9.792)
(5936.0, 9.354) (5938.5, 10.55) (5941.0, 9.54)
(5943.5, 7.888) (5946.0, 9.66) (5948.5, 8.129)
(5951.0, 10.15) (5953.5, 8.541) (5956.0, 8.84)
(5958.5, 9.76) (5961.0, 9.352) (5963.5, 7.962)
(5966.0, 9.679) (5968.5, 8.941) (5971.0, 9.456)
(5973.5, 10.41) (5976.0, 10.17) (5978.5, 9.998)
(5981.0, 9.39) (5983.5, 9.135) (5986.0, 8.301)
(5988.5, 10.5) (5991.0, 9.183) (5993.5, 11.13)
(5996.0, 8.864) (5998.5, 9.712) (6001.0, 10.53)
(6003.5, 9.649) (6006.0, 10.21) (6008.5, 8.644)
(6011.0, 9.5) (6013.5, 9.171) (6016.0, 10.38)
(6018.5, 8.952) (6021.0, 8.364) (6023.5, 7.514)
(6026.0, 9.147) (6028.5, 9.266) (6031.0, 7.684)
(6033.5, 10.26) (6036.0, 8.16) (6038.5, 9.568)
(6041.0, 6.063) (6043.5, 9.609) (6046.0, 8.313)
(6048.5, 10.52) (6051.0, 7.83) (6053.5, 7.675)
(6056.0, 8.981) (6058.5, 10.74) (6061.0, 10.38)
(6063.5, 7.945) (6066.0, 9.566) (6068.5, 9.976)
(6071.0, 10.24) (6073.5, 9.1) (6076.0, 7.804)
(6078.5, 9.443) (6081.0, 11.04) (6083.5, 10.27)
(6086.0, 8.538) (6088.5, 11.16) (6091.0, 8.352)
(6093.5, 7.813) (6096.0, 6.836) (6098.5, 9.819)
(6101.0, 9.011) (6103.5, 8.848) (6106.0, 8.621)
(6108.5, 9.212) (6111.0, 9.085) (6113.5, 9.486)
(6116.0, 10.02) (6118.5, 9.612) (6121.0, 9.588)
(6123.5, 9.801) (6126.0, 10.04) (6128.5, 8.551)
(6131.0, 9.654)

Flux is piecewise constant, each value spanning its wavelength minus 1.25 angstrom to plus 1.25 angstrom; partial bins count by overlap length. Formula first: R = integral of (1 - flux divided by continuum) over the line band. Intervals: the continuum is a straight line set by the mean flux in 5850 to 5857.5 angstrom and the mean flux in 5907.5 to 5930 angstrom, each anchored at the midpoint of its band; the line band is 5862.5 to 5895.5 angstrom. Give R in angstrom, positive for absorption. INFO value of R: -3.36 angstrom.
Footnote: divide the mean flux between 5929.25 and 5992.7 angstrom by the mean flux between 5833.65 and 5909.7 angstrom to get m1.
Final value 0.97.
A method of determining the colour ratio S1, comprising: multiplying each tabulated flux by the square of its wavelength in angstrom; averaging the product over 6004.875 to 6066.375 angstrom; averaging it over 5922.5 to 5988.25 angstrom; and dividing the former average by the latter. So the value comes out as 1.0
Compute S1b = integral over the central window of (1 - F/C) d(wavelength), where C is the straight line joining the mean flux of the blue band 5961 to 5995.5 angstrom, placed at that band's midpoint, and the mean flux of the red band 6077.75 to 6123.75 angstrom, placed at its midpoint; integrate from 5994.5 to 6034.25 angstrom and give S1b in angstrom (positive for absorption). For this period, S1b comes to 0.9 angstrom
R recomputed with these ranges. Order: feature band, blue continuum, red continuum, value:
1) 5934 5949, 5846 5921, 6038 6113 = 0.4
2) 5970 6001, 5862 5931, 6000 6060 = -1.4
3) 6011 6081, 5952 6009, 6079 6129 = 2.7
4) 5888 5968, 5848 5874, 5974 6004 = 2.0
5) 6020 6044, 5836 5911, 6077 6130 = 2.2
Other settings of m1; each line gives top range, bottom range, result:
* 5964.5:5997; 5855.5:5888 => 0.97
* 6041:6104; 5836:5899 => 0.95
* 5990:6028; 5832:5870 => 1.02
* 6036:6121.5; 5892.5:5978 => 0.97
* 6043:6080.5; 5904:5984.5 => 0.98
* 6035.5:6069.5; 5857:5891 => 0.90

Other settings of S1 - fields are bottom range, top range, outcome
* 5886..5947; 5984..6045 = 1.01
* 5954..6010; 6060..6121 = 1.01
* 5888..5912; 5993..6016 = 1.04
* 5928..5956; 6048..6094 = 1.07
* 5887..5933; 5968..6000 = 1.05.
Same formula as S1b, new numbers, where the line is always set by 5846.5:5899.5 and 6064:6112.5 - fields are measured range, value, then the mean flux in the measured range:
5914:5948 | 0.7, 9.37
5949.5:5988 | 0.5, 9.35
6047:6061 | 0.0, 9.24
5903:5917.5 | 0.1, 9.52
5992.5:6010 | -0.8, 9.8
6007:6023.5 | 0.5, 9.06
